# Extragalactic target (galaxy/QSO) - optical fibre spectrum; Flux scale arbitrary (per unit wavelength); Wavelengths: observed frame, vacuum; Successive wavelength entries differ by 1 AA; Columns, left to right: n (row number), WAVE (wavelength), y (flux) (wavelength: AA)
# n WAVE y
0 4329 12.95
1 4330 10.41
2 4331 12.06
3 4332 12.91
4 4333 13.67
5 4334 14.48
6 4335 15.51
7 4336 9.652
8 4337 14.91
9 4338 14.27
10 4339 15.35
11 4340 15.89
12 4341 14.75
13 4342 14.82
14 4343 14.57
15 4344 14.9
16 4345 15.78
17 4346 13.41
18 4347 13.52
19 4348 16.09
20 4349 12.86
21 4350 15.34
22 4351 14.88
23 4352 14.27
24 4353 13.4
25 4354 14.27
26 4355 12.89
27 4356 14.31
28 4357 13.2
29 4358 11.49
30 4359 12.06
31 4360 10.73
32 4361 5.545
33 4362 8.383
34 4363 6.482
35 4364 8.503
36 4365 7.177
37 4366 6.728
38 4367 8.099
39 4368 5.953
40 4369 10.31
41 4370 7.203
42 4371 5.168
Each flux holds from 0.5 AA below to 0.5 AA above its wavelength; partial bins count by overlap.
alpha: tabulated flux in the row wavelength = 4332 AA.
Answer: 12.91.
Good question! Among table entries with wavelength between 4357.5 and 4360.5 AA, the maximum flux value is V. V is 12.06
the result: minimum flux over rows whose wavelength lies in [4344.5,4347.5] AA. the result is 13.41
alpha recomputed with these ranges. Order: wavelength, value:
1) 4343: 14.57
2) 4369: 10.31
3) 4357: 13.2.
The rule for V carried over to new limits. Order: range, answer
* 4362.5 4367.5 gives 8.503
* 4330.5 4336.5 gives 15.51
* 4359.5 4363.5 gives 10.73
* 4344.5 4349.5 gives 16.09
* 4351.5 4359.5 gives 14.31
